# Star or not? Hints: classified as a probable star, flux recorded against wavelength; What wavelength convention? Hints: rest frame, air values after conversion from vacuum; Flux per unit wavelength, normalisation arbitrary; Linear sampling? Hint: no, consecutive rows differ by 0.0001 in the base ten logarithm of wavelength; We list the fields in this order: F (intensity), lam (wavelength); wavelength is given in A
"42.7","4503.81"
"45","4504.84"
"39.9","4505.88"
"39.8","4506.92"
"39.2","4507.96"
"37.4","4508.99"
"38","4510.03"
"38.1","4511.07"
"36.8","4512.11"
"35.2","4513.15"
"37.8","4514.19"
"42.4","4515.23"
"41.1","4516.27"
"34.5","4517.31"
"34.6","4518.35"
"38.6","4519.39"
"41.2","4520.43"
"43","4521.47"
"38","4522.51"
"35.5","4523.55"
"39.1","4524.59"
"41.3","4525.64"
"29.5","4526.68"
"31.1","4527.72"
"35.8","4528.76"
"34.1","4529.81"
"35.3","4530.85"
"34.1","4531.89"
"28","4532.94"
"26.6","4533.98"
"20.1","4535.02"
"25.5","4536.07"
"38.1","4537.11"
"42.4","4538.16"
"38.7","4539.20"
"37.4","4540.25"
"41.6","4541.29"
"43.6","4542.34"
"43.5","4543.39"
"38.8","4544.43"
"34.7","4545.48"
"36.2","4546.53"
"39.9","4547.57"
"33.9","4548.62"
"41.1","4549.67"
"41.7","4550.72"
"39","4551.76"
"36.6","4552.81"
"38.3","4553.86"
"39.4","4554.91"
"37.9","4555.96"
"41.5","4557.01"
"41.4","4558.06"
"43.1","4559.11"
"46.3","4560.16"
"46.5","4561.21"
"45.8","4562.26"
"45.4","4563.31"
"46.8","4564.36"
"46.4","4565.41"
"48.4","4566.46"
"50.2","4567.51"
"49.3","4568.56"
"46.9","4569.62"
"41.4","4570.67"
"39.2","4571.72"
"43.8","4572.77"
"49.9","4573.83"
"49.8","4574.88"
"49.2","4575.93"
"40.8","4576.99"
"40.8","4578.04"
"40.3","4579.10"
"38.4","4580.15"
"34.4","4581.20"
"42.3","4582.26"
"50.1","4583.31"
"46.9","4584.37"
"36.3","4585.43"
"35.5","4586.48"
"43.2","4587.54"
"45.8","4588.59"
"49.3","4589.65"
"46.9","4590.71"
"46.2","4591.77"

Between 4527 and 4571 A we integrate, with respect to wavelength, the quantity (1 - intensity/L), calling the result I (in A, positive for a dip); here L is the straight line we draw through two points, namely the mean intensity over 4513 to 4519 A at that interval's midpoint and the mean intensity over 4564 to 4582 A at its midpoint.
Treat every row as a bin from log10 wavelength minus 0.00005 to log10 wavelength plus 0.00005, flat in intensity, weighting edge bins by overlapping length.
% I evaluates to 2.6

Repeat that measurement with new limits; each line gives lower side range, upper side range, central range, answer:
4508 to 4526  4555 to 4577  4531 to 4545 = 2.1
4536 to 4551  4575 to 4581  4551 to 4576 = -2.1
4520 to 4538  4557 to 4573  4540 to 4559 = 0.5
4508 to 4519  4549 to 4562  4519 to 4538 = 2.2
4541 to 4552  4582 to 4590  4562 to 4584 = -1.3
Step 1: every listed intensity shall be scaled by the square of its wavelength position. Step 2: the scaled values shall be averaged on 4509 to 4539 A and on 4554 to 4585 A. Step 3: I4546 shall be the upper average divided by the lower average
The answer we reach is 1.26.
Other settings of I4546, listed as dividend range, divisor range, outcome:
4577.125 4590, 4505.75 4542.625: 1.18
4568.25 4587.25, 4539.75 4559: 1.11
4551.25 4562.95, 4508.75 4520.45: 1.12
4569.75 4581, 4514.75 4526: 1.14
